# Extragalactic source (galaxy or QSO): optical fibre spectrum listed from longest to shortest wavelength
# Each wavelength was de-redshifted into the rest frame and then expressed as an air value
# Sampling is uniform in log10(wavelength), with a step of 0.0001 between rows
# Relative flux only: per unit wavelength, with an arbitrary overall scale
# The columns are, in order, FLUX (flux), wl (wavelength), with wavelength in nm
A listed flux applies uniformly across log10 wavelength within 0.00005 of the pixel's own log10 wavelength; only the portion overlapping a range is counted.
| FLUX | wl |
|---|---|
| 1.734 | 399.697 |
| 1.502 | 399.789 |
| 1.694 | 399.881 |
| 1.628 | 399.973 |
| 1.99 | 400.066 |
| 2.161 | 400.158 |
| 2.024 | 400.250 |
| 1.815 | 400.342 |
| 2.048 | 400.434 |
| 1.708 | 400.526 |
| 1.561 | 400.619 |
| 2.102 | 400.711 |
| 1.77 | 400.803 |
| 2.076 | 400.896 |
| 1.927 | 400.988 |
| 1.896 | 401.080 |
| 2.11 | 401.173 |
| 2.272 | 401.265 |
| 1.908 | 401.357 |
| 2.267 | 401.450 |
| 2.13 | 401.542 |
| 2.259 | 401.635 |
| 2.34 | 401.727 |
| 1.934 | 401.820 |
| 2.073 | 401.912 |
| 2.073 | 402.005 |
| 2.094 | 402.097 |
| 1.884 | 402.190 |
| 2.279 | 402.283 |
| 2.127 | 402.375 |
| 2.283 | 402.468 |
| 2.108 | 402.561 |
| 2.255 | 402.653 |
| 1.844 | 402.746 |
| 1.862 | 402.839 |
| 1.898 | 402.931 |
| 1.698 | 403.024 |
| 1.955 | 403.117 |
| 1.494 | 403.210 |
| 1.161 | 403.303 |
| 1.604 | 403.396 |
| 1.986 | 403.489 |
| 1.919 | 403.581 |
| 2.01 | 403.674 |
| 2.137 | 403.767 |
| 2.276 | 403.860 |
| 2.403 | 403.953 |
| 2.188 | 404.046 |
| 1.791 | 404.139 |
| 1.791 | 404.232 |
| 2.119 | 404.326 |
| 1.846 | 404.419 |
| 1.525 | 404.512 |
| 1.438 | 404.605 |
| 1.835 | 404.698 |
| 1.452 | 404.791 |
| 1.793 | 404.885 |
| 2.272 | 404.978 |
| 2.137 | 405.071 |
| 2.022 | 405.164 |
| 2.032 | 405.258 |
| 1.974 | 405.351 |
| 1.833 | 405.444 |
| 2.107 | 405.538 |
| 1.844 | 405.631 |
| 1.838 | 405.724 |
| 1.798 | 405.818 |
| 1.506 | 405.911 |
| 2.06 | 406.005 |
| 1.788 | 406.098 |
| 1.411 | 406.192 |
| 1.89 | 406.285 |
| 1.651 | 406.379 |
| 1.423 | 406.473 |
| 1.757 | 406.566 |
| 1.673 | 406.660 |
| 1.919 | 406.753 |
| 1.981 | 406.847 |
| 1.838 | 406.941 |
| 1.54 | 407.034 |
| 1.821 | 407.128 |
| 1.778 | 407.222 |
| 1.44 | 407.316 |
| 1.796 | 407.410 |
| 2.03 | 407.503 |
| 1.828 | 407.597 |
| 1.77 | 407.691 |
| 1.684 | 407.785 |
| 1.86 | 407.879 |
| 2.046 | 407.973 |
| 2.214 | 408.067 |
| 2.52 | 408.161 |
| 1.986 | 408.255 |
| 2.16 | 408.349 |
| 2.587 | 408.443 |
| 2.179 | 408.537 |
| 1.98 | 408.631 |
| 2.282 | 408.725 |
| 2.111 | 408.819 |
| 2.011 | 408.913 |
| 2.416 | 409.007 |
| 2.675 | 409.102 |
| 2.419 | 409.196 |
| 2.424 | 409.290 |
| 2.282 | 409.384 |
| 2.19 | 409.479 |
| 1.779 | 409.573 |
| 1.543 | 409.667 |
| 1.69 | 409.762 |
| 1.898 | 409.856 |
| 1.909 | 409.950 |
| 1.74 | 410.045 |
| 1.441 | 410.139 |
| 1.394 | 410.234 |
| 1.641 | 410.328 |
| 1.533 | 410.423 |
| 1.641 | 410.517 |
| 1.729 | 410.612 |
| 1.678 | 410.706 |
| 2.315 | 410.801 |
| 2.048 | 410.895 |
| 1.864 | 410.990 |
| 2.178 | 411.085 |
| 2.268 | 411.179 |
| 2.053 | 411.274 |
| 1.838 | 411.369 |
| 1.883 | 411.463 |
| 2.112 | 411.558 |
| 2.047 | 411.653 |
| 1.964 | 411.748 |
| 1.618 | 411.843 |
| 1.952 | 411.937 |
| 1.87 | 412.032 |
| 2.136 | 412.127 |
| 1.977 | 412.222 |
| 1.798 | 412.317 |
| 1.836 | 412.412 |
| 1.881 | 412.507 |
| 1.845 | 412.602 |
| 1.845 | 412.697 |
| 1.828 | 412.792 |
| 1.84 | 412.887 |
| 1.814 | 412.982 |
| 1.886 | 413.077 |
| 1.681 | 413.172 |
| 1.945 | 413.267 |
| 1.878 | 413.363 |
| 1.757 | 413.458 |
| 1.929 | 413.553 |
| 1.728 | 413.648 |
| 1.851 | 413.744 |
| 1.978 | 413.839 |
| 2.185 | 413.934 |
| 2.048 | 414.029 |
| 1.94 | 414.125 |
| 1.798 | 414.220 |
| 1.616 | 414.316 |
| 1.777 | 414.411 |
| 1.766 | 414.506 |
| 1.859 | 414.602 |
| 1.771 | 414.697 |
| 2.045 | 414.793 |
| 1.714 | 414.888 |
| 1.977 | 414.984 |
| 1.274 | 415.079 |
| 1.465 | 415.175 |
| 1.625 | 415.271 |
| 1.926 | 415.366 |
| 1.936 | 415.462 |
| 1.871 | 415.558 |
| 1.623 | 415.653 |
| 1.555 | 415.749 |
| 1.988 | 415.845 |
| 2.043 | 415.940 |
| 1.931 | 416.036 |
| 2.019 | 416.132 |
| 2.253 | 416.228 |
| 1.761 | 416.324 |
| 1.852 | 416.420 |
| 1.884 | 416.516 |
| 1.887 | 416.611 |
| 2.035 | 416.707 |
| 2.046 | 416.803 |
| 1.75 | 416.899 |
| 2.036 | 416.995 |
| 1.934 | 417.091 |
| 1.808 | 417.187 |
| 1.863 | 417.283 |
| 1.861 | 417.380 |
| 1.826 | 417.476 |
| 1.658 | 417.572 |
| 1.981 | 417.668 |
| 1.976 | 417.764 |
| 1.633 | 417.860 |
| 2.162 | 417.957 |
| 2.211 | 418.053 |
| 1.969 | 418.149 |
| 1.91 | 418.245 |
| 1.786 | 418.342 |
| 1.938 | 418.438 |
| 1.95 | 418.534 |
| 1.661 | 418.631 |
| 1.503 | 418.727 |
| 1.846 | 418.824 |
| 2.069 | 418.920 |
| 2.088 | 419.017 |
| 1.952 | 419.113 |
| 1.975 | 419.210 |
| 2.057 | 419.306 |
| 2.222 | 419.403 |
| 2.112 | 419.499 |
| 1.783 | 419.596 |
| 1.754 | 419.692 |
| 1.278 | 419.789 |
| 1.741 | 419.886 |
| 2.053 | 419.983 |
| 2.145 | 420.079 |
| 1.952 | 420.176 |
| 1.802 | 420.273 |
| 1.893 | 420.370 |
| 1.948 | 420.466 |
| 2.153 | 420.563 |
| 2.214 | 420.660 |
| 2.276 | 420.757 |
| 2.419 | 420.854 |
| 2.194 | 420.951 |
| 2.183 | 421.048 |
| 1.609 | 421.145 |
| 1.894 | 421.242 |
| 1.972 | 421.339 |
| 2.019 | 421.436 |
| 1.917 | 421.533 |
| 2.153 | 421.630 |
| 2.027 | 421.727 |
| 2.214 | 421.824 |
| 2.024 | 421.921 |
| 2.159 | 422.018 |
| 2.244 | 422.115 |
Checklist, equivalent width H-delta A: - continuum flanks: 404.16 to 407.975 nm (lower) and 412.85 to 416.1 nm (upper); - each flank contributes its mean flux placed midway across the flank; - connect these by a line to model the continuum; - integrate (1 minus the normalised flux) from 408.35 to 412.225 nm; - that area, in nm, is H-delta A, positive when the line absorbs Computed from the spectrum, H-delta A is -0.36 nm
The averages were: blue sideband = 1.81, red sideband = 1.83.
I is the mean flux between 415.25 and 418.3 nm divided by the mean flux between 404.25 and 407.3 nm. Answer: 1.05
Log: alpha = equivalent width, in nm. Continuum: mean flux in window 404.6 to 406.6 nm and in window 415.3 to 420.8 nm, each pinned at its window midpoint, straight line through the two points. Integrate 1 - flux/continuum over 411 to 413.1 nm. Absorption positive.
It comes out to -0.07 nm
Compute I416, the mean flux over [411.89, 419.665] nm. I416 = 1.88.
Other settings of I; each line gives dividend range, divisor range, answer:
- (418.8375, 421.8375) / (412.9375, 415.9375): 1.10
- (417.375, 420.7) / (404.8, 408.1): 1.05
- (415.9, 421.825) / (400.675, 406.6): 1.01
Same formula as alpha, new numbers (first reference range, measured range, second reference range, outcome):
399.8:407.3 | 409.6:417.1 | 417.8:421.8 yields 0.33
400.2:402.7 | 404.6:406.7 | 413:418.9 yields 0.19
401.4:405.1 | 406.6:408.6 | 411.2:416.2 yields -0.02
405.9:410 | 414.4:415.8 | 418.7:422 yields 0.16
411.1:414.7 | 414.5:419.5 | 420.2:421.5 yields 0.22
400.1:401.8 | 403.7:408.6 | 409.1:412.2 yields 0.17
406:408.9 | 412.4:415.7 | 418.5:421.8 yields 0.20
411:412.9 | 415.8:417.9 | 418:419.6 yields 0.04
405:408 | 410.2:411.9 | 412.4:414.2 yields -0.02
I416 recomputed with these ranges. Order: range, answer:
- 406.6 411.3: 1.95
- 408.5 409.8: 2.14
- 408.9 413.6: 1.92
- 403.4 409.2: 1.94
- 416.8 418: 1.88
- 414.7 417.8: 1.85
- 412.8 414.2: 1.89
